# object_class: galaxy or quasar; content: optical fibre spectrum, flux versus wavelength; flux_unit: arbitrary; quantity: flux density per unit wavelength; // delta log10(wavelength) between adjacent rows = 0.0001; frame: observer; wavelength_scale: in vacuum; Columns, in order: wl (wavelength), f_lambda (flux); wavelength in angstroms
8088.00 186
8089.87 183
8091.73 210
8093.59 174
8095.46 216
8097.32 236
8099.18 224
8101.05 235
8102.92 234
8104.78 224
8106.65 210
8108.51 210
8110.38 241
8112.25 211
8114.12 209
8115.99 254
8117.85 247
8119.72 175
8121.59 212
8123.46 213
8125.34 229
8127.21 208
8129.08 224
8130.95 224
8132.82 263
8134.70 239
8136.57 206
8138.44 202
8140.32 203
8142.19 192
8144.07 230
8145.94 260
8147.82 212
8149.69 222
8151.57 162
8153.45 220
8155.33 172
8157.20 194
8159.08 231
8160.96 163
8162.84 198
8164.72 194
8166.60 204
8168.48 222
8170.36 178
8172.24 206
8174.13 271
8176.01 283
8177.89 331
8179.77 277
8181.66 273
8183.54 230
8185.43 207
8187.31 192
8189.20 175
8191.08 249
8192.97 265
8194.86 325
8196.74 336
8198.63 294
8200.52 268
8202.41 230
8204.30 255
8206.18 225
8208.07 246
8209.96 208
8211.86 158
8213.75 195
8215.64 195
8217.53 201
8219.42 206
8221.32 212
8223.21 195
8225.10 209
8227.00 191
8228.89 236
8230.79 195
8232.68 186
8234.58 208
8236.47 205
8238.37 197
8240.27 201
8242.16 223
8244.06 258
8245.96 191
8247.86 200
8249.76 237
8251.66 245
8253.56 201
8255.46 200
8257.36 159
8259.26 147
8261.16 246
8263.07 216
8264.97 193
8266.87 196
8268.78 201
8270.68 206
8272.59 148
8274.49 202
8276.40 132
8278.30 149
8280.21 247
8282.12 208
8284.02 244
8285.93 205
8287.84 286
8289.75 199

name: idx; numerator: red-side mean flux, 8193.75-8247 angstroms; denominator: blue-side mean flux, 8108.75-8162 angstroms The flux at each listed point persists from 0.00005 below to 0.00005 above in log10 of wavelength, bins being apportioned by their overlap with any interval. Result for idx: 1.0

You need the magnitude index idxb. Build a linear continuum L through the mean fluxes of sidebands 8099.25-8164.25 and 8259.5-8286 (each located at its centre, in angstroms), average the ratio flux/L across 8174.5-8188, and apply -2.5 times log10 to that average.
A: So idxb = -0.23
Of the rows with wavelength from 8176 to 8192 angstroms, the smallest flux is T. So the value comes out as 175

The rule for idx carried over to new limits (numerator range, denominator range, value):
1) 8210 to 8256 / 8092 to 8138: 0.93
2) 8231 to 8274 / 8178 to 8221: 0.85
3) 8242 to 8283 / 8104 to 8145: 0.91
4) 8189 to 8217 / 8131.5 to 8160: 1.13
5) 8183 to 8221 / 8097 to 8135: 1.04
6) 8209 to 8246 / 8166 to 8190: 0.87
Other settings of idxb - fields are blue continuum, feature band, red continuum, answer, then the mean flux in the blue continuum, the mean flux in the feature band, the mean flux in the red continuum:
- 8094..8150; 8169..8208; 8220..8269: -0.19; 222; 253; 206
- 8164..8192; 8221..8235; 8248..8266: 0.06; 233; 204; 205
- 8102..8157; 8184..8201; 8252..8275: -0.23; 217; 256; 194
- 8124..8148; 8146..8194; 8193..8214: 0.07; 223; 222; 252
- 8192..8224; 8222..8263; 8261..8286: 0.05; 236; 206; 198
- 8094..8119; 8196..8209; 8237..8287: -0.24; 225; 264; 202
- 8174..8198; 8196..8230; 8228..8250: 0.06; 263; 225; 211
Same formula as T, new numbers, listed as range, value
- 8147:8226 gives 158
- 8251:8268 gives 147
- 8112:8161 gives 162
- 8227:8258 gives 159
